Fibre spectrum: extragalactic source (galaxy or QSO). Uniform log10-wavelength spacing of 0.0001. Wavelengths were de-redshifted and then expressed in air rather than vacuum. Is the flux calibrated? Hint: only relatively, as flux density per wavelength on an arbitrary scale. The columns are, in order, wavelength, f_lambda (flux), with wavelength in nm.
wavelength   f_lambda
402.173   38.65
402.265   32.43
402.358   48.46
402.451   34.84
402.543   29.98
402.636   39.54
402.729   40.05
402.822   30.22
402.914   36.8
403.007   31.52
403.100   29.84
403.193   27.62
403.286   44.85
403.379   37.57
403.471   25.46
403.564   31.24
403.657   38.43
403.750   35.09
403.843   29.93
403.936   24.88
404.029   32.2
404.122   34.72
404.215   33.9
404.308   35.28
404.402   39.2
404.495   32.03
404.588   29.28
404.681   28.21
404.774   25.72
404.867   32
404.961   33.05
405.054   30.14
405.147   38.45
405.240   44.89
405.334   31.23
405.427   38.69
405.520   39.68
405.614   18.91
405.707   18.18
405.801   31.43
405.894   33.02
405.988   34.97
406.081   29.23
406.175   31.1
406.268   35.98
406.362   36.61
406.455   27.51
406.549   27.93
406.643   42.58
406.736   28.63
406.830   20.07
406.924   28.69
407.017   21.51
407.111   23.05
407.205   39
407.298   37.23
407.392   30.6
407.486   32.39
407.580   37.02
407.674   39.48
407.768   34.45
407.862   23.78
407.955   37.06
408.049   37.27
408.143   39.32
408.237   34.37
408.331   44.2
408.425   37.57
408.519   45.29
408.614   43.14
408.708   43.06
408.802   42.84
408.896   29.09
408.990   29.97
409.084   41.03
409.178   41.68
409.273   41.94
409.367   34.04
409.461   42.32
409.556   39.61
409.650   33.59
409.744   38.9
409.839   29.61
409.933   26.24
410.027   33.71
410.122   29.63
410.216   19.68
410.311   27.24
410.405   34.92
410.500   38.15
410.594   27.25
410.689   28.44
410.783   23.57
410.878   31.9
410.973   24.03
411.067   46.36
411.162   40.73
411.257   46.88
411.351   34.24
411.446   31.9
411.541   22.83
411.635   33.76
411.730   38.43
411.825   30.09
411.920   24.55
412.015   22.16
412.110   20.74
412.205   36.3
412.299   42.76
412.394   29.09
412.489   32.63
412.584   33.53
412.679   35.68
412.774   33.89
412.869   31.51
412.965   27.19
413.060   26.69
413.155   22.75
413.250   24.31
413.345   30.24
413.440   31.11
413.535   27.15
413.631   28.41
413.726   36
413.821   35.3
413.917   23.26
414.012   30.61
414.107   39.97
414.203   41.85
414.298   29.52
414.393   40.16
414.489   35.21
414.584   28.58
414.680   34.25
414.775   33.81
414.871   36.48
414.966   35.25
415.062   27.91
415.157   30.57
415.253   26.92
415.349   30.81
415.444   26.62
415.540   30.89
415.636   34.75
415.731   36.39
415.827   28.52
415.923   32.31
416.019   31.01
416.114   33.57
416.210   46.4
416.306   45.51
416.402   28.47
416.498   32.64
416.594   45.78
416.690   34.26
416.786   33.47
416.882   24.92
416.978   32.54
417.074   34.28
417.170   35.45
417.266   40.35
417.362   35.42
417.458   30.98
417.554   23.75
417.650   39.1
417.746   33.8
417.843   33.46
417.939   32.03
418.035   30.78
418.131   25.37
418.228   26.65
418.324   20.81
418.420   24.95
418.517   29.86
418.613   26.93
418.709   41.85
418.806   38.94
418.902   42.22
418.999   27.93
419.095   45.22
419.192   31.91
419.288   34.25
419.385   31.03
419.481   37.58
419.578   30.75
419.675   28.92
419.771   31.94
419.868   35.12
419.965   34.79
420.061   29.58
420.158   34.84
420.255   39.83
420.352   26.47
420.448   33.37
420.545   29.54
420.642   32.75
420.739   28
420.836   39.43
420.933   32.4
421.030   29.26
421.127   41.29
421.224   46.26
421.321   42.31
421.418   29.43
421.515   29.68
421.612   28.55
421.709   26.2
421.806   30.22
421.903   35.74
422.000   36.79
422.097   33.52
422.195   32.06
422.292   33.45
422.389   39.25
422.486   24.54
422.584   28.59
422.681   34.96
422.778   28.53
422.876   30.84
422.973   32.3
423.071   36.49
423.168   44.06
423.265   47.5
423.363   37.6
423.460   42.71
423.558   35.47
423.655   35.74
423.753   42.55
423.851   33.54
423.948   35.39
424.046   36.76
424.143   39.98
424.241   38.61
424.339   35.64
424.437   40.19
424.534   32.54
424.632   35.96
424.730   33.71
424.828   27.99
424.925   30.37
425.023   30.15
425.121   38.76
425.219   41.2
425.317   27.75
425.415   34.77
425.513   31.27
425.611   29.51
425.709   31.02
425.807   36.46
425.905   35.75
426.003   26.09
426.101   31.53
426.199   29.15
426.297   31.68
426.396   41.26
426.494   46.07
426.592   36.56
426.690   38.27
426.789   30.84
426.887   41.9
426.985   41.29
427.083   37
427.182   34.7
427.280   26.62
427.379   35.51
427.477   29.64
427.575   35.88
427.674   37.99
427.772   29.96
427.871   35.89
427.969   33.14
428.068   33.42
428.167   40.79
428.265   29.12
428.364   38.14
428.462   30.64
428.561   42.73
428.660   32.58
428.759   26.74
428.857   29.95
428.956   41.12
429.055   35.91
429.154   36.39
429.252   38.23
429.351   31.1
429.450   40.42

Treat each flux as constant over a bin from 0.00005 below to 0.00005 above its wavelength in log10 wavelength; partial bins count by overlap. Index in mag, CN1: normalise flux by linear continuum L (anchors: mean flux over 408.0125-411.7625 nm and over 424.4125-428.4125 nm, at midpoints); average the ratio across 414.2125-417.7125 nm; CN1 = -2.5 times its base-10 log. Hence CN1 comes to 0.04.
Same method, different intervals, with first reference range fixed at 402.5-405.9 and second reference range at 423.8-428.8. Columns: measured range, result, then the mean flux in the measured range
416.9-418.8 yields 0.08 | 31.6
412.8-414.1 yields 0.15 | 29.2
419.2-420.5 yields 0.04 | 32.9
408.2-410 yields -0.14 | 37.8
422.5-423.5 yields -0.05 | 35.9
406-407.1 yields 0.11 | 29.9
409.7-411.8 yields 0.04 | 32.2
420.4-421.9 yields 0.03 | 33.3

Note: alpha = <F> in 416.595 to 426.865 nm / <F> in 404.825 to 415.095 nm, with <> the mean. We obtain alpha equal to 1.0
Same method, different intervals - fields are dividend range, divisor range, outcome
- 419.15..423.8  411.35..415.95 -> 1.09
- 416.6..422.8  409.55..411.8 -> 1.01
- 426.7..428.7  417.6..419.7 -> 1.08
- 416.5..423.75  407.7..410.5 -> 0.94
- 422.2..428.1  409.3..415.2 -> 1.09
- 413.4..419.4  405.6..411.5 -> 0.98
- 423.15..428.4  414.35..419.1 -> 1.07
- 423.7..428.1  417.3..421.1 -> 1.07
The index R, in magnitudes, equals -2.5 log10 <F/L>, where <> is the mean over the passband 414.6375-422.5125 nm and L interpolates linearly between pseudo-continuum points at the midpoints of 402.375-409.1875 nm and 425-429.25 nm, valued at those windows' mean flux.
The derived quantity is 0.04 mag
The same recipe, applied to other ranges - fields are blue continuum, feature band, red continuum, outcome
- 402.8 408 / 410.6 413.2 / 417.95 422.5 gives 0.03 mag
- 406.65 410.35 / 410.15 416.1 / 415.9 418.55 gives 0.07 mag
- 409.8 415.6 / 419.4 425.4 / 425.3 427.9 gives -0.03 mag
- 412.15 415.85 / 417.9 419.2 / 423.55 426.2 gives 0.04 mag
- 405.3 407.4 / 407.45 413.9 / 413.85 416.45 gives -0.05 mag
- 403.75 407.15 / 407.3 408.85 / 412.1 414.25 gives -0.20 mag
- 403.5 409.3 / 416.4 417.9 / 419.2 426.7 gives 0.01 mag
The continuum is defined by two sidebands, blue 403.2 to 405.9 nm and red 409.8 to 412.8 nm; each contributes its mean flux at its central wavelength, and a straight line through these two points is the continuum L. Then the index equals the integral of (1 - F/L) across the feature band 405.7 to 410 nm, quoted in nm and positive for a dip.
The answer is -0.31 nm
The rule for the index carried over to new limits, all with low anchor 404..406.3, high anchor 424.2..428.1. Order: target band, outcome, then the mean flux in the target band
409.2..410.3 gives -0.023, 33.5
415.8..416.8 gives -0.071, 35.8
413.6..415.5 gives 0.040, 32.6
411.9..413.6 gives 0.180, 29.6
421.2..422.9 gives 0.067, 32.7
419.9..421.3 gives -0.017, 34.3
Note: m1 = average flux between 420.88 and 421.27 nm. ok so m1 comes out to 37.3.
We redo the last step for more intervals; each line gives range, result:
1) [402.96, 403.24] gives 29.6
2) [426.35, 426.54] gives 43.7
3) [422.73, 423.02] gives 30.5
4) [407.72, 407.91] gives 29.4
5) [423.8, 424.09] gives 35.2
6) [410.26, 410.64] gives 31.8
